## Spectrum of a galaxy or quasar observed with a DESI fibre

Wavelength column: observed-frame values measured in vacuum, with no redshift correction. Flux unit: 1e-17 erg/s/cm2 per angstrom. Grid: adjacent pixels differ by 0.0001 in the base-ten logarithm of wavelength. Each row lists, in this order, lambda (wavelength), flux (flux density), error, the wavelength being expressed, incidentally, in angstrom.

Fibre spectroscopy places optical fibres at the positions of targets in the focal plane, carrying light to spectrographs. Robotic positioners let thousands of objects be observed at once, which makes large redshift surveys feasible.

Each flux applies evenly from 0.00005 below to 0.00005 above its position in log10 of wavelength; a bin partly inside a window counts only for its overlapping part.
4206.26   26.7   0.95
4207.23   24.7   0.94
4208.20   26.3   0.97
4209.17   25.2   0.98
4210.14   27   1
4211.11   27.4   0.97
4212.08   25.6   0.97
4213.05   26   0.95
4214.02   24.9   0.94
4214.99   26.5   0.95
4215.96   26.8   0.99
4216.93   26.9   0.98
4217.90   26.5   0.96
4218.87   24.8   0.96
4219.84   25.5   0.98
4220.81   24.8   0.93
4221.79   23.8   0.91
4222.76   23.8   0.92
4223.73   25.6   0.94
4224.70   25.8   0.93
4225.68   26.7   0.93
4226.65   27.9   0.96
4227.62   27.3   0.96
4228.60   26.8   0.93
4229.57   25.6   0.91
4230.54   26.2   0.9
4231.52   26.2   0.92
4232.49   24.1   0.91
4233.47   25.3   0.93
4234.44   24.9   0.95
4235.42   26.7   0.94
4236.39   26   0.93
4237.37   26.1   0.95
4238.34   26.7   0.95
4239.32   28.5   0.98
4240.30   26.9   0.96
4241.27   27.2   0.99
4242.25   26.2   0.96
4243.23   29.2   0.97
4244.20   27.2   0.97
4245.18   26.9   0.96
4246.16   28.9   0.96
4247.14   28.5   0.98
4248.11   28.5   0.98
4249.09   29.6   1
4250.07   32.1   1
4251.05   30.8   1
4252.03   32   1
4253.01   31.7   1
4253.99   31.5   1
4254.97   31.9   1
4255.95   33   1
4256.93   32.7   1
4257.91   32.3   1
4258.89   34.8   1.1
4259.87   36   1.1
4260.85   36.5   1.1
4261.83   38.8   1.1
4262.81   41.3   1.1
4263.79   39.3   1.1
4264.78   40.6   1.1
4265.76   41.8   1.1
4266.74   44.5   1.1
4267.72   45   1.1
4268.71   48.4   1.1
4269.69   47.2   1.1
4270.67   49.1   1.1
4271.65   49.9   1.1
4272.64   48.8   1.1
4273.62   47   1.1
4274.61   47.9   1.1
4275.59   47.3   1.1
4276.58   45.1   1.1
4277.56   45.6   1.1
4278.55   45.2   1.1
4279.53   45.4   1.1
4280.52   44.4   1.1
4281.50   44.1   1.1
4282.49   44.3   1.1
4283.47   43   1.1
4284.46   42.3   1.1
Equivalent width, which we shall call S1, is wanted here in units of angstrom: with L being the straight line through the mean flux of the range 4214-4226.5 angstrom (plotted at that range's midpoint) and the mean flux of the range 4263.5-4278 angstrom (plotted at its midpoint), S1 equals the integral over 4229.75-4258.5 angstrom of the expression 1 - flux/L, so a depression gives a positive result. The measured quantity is 5.4 angstrom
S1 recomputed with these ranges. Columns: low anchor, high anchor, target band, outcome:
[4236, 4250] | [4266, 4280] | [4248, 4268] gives 1.00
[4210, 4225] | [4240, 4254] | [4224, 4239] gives 0.62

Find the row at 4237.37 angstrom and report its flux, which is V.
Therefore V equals 26.1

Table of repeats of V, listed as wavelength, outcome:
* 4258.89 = 34.8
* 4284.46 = 42.3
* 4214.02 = 24.9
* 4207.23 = 24.7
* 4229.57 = 25.6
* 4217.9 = 26.5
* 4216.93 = 26.9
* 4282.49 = 44.3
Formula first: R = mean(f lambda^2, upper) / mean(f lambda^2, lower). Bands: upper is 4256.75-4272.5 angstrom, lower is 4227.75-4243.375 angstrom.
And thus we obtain 1.6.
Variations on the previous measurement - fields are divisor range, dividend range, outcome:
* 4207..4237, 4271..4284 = 1.83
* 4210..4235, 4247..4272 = 1.47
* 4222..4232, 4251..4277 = 1.57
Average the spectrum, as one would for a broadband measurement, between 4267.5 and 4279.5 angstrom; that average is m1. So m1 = 47.2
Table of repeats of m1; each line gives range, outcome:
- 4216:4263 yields 28.6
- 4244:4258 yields 30.5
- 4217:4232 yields 25.9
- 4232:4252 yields 27.6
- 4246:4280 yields 39.2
